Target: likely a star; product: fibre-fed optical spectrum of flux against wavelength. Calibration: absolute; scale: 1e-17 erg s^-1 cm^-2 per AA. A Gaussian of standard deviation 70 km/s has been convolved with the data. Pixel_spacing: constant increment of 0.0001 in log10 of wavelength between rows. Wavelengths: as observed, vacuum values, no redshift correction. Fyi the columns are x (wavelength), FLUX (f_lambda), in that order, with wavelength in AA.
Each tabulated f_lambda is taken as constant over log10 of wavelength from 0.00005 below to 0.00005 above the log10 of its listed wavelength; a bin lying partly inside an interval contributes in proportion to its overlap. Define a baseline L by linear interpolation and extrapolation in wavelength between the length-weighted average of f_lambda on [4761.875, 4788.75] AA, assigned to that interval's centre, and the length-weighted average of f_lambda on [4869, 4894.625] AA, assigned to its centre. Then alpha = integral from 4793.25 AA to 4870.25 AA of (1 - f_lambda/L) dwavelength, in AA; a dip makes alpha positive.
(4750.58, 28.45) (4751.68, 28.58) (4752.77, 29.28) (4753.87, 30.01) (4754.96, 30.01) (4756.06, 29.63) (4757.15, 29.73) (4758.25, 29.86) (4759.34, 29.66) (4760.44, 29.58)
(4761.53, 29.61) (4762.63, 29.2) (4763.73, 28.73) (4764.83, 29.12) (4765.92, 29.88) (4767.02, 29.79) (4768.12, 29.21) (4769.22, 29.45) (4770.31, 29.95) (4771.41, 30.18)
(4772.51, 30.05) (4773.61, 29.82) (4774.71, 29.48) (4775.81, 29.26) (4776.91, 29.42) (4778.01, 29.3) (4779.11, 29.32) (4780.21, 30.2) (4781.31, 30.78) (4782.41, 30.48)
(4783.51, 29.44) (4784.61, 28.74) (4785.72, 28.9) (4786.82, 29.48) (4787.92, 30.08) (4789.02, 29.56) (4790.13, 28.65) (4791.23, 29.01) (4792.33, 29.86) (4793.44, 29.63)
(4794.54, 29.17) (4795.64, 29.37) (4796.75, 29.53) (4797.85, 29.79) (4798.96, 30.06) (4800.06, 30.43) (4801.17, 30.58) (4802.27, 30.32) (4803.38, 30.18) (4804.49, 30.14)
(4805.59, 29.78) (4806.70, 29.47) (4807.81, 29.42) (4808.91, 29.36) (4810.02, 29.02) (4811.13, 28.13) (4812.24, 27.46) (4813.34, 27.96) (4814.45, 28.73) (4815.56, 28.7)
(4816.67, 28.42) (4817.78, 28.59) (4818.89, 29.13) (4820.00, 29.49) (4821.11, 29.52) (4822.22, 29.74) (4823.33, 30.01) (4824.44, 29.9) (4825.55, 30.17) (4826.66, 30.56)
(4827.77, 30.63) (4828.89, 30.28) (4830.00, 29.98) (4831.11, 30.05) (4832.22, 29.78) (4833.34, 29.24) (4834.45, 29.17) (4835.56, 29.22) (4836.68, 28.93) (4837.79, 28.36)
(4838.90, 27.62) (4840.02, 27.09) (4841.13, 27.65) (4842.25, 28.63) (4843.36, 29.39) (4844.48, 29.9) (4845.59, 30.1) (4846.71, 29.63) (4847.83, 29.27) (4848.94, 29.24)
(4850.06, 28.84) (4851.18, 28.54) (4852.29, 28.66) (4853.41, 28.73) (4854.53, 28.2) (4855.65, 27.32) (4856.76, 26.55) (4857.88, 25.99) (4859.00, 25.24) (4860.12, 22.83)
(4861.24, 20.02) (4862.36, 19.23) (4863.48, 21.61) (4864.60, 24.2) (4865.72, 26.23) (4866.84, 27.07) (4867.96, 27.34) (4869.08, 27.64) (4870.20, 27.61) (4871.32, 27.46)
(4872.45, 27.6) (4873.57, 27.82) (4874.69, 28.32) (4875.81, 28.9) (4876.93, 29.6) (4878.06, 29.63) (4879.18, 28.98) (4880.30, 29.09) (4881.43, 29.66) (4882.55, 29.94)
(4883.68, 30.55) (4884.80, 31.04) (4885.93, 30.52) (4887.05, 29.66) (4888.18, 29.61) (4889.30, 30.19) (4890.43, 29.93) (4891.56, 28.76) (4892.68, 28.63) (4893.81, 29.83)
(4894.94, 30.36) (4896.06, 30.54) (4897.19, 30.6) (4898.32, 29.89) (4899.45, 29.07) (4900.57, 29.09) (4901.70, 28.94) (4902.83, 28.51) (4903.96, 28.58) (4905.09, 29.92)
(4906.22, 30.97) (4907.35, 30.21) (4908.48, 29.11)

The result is 2.6 AA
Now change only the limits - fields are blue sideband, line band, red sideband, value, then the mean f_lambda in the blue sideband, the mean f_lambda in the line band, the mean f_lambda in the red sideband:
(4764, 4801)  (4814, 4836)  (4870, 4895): -0.07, 29.6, 29.6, 29.3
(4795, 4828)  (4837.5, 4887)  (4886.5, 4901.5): 3.20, 29.5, 27.7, 29.7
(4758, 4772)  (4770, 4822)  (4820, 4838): 0.34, 29.6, 29.5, 29.7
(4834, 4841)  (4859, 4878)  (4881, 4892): 2.25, 28.4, 25.9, 30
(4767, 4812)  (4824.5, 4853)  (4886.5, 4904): 0.32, 29.6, 29.2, 29.5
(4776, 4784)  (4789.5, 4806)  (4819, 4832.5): 0.07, 29.8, 29.8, 30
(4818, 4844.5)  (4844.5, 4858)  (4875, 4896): 0.42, 29.3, 28.6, 29.7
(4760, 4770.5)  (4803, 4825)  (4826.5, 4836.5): 0.41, 29.4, 29.2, 29.8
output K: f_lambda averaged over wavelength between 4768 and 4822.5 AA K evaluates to 29.5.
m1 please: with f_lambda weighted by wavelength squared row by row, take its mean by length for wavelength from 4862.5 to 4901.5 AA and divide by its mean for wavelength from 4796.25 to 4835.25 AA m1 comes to 1.0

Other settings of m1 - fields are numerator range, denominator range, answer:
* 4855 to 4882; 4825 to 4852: 0.92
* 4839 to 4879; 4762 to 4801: 0.95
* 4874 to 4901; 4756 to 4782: 1.05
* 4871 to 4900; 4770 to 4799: 1.04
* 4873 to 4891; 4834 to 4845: 1.05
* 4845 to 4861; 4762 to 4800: 0.96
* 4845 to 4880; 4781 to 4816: 0.94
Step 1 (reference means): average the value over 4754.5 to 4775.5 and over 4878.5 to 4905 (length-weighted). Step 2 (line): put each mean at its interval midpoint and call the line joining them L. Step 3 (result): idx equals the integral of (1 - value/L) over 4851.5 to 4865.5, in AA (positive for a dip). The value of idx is 2.2 AA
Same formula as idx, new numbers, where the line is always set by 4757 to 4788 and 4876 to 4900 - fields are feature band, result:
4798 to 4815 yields 0.14 AA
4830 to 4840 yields 0.24 AA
